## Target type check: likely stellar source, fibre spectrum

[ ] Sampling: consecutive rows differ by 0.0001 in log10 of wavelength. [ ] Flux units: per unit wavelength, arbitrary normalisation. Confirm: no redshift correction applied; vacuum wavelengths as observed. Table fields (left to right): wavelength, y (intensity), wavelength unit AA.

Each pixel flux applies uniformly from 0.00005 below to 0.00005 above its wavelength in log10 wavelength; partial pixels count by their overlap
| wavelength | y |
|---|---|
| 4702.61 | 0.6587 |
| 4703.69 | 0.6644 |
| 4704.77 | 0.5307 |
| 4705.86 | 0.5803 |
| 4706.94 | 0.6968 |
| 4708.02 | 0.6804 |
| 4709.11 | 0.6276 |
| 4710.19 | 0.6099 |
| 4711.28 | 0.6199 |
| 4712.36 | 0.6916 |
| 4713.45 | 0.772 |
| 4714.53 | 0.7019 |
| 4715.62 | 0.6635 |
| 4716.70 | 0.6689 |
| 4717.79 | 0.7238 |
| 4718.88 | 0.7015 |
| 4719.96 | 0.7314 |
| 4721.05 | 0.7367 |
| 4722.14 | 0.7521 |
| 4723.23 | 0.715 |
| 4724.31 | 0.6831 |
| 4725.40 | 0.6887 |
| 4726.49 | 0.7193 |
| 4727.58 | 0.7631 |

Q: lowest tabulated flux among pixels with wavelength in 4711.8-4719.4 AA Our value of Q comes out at 0.6635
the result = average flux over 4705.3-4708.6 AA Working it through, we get 0.651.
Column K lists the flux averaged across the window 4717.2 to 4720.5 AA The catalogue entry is 0.718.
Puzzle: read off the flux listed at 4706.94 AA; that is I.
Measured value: 0.6968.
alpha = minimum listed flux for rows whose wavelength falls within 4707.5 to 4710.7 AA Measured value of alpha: 0.6099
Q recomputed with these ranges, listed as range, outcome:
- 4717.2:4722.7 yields 0.7015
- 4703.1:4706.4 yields 0.5307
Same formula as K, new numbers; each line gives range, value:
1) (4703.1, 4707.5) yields 0.62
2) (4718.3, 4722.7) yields 0.729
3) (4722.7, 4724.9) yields 0.701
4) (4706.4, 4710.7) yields 0.655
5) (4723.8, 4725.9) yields 0.685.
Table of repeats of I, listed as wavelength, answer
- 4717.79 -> 0.7238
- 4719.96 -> 0.7314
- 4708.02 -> 0.6804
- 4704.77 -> 0.5307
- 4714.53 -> 0.7019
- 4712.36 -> 0.6916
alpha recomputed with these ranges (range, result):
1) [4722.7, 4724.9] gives 0.6831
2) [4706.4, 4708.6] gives 0.6804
